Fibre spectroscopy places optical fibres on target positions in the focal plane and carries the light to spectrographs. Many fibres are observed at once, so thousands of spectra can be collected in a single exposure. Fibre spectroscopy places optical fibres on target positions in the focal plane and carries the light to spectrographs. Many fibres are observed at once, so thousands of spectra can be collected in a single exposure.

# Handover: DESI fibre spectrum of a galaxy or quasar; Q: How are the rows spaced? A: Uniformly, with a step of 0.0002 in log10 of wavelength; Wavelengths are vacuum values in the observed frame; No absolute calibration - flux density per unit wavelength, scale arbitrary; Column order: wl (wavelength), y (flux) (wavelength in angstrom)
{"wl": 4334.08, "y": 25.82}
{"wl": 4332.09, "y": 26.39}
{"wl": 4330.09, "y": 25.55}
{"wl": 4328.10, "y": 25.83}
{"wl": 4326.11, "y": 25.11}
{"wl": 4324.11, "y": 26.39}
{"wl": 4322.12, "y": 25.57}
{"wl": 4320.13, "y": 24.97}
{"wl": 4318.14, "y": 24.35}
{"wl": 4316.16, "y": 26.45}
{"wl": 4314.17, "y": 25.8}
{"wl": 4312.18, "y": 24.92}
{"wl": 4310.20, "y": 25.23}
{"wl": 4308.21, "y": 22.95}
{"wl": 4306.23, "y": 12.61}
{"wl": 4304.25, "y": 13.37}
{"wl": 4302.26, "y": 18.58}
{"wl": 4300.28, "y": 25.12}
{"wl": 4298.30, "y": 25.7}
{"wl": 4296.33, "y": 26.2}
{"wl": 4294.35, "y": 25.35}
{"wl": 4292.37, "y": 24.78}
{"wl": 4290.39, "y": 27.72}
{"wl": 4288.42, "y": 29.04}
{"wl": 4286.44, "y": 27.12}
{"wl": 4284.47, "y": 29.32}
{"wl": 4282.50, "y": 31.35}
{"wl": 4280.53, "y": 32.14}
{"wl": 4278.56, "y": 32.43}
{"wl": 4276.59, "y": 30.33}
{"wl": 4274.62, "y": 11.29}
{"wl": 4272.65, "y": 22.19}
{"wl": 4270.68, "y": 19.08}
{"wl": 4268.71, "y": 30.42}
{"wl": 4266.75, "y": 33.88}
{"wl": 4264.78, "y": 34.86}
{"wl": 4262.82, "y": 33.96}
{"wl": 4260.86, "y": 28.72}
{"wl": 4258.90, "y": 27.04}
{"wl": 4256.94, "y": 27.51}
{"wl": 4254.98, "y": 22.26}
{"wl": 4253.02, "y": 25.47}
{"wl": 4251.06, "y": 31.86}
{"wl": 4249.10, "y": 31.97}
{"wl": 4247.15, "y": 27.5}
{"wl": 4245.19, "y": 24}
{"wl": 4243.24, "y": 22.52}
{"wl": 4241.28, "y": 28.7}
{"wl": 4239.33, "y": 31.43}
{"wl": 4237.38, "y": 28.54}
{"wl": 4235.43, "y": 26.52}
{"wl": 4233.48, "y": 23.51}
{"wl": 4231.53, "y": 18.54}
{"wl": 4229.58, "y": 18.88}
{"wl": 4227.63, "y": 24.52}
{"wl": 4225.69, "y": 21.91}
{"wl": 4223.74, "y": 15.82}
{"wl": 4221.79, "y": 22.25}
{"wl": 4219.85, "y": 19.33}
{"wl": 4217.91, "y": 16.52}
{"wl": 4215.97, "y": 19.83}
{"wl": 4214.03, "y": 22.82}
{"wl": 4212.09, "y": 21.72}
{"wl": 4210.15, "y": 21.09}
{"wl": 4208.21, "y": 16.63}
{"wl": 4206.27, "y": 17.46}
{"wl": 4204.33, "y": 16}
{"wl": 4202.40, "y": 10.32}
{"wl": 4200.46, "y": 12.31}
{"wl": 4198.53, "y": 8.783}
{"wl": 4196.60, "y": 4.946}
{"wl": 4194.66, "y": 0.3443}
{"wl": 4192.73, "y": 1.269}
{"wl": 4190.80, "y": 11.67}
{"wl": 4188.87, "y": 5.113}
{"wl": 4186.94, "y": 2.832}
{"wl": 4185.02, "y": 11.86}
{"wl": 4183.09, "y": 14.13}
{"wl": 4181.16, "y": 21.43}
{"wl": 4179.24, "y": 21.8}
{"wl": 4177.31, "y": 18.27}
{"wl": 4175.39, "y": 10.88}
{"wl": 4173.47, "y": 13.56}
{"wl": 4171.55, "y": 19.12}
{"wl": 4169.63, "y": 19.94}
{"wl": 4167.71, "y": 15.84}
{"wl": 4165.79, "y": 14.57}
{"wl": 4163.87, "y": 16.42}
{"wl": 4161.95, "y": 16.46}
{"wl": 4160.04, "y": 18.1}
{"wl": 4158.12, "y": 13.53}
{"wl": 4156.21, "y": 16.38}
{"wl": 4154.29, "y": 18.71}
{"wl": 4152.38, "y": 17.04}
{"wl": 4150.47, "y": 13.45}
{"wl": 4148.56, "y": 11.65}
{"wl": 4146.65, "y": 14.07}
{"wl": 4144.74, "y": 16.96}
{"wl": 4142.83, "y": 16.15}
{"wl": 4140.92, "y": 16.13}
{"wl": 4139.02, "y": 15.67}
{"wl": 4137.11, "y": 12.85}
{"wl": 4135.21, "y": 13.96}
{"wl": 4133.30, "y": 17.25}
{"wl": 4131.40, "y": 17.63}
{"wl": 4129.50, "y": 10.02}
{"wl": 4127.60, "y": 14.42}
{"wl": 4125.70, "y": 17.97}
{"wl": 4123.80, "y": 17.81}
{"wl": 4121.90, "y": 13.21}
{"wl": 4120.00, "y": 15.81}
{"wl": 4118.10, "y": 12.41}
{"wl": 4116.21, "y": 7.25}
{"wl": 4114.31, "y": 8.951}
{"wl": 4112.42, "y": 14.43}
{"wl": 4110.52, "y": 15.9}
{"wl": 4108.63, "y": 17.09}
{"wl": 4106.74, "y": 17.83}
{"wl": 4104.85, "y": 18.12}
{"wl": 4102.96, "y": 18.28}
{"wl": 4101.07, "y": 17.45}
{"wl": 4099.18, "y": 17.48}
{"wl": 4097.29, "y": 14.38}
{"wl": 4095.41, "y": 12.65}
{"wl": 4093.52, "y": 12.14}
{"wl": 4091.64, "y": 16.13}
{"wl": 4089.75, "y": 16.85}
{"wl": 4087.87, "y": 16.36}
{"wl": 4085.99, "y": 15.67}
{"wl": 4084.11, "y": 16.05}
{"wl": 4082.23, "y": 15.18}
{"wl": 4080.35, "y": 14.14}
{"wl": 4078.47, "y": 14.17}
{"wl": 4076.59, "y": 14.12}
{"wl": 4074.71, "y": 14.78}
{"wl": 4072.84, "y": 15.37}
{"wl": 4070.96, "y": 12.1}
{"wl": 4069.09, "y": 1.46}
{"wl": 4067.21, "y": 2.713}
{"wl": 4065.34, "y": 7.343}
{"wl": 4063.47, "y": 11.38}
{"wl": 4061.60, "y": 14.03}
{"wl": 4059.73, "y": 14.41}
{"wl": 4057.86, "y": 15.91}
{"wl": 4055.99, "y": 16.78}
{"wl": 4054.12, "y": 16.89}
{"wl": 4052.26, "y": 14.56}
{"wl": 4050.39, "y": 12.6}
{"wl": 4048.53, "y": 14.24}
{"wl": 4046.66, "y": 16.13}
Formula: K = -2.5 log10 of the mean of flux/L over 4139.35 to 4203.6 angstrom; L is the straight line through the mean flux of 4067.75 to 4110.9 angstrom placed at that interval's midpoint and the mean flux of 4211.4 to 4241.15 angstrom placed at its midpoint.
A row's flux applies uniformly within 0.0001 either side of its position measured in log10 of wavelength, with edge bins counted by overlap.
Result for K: 0.38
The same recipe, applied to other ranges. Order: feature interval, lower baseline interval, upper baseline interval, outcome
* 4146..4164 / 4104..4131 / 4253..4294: 0.14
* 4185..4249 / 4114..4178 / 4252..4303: 0.24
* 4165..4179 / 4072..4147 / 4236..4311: 0.19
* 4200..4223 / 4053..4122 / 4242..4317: 0.20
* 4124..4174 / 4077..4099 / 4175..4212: -0.18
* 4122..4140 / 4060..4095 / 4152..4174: 0.00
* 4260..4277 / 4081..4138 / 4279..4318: -0.16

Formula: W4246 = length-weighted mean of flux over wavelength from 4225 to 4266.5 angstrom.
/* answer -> 26.8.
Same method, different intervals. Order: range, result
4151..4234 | 15.6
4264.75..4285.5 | 27.6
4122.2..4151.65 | 15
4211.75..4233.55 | 20.3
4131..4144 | 15.6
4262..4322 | 25.7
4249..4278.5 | 27.4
